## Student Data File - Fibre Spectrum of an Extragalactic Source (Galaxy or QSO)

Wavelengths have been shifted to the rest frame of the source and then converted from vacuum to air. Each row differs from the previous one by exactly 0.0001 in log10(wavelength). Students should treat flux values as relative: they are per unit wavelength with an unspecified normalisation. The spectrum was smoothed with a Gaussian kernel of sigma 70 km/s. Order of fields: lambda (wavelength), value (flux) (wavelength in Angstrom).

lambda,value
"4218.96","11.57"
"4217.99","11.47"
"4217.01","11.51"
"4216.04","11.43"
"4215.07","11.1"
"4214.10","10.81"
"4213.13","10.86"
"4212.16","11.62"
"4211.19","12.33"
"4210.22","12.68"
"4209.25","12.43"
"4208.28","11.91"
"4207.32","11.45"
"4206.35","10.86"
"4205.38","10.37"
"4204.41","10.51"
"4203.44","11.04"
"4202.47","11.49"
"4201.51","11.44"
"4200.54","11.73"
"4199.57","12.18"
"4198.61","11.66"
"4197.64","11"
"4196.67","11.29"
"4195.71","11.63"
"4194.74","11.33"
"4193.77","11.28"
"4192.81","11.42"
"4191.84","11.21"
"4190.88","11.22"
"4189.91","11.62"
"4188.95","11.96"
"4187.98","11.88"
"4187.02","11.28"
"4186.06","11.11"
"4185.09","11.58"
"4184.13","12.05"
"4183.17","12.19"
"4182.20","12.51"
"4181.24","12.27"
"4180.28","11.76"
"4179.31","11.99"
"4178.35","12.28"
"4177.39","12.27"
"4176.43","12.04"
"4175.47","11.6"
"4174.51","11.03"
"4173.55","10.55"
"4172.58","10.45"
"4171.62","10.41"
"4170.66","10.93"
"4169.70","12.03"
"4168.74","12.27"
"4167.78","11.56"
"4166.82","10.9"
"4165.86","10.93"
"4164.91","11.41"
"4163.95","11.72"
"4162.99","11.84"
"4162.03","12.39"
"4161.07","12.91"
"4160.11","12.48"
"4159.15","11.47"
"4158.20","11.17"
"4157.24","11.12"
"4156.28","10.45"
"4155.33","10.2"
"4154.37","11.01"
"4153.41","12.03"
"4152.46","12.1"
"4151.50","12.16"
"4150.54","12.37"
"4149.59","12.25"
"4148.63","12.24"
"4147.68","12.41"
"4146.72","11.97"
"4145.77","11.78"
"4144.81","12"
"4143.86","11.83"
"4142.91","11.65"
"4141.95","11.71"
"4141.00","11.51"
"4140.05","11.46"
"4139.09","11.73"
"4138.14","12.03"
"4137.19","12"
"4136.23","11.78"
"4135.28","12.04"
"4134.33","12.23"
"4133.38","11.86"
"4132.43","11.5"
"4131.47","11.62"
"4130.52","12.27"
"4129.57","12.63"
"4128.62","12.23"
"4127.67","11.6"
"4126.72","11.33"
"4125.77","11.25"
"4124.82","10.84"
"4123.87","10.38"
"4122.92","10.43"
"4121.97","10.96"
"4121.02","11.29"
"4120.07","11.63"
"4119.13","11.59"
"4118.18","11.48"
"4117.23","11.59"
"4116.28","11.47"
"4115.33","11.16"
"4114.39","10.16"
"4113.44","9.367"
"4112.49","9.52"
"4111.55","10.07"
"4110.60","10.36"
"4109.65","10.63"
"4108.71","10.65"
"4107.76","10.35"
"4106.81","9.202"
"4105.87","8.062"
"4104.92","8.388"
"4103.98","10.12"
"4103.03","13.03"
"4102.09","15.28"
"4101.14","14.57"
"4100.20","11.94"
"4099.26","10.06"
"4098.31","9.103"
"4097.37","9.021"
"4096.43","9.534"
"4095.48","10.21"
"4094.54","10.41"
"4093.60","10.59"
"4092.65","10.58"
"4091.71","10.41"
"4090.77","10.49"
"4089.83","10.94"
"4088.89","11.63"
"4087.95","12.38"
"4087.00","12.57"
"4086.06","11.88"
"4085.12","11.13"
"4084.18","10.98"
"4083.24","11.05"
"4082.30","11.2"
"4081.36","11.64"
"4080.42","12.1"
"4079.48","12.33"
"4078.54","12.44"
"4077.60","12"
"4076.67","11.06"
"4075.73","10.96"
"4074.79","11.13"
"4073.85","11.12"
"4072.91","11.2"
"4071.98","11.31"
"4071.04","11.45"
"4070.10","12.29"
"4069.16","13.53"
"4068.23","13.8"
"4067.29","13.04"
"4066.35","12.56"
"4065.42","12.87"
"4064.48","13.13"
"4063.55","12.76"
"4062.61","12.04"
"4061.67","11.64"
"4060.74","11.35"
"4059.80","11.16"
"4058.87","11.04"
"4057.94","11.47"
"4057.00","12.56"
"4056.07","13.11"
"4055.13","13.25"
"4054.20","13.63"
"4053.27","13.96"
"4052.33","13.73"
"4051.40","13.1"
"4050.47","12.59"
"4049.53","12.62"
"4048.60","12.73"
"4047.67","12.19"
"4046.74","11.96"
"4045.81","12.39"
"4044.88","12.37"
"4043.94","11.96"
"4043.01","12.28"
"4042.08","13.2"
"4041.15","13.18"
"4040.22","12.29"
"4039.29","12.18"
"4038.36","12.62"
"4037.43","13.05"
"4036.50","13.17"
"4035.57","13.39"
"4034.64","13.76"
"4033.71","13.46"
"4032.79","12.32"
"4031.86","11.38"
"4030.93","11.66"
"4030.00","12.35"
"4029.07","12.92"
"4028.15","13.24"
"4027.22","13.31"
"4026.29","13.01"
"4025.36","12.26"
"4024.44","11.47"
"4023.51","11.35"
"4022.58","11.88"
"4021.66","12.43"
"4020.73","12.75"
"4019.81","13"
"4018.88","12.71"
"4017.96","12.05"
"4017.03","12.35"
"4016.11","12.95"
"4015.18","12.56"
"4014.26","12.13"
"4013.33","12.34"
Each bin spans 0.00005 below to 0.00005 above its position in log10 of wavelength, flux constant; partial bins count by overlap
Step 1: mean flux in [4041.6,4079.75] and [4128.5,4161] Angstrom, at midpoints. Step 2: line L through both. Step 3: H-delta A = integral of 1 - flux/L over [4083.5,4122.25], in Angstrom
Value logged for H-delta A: 3.9 Angstrom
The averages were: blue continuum 12.3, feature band 10.8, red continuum 11.8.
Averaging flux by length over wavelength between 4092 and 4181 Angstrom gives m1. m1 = 11.3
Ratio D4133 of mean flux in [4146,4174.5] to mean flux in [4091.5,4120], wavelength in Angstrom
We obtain 1.09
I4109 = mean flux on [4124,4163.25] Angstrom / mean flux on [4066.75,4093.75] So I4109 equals 1.01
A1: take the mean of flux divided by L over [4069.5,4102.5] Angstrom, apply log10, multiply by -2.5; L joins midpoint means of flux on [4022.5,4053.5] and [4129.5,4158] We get 0.08 mag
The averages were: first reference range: 12.6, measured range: 11.3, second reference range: 11.8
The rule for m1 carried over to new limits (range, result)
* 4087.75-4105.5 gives 10.9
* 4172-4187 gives 11.7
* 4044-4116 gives 11.6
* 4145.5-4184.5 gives 11.7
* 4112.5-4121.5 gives 11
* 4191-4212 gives 11.5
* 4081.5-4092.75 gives 11.3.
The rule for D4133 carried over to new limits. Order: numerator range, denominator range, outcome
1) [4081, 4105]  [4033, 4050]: 0.88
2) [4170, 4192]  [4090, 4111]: 1.09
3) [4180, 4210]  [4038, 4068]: 0.92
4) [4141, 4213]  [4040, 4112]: 0.99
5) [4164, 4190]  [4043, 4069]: 0.92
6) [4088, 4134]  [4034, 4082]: 0.88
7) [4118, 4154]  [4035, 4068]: 0.93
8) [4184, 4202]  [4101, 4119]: 1.07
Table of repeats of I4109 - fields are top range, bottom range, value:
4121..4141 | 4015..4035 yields 0.93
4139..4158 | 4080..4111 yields 1.07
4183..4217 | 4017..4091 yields 0.93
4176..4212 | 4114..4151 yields 1.00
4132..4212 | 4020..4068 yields 0.93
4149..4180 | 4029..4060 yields 0.92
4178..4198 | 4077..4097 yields 1.04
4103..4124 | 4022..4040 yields 0.83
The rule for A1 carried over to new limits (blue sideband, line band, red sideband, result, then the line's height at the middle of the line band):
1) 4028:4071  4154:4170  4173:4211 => 0.027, 11.8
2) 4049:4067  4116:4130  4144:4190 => 0.062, 12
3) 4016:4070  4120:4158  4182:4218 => 0.026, 11.9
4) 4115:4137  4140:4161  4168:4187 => -0.014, 11.6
